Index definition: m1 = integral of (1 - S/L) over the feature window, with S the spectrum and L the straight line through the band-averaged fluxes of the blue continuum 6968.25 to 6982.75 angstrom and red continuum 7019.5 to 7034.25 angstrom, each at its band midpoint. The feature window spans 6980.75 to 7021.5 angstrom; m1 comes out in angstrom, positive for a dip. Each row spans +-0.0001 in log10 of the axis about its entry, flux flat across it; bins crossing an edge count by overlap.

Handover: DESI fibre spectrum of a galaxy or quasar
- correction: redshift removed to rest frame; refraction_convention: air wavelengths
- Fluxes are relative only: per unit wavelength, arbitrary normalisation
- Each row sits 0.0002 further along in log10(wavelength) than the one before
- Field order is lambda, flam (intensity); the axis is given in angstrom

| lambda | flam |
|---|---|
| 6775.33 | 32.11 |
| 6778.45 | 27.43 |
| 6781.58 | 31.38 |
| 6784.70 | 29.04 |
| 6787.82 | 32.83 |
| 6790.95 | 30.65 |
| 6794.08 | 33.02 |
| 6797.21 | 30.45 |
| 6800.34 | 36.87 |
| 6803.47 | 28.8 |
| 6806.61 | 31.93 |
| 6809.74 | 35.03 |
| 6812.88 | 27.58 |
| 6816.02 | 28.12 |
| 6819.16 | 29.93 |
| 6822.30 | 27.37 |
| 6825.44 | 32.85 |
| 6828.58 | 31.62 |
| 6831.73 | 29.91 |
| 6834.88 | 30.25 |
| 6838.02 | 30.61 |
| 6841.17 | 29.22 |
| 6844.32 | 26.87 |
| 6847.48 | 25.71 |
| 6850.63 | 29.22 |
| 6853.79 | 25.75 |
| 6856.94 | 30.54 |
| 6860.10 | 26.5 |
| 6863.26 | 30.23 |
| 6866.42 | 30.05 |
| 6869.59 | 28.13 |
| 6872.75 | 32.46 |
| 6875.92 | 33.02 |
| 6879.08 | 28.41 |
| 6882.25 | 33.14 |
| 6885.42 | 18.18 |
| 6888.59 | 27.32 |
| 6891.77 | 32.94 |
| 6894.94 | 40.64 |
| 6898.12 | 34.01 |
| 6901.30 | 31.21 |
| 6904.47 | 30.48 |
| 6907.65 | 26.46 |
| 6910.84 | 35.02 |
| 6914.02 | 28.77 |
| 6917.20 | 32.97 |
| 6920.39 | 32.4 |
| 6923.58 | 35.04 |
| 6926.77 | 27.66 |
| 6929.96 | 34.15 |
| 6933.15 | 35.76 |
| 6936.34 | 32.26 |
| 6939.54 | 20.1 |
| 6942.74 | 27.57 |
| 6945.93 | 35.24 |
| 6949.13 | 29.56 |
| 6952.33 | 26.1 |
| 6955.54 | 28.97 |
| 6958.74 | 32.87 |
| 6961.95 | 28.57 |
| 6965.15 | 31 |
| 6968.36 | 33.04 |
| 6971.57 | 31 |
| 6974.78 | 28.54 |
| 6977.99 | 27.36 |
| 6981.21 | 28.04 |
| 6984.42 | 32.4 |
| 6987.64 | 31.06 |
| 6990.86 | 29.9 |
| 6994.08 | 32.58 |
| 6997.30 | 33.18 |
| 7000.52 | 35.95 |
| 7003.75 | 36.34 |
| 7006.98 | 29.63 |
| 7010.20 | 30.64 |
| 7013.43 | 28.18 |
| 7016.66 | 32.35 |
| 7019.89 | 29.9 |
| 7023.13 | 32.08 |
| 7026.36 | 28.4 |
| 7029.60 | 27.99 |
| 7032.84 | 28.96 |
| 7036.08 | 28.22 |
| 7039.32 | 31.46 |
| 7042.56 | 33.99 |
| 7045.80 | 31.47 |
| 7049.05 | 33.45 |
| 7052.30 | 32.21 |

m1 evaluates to -3.2 angstrom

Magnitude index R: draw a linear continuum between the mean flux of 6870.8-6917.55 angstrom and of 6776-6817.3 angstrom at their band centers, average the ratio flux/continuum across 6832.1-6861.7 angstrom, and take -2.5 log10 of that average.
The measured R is 0.096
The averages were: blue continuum 31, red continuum 30.9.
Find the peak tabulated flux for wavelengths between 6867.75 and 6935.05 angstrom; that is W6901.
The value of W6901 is 40.64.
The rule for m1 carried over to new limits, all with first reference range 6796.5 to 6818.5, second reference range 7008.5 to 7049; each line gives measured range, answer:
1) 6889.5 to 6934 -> -2.45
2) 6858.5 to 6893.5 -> 2.04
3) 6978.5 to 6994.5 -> 0.08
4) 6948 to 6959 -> 0.63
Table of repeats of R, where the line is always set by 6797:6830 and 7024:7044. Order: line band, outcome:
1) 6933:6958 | 0.041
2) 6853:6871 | 0.076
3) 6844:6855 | 0.147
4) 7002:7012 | -0.075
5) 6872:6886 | 0.037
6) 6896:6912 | -0.038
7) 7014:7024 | -0.038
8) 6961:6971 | -0.029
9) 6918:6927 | -0.068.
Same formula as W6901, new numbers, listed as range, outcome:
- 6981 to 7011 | 36.34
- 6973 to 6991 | 32.4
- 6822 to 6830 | 32.85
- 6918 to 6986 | 35.76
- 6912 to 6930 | 35.04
